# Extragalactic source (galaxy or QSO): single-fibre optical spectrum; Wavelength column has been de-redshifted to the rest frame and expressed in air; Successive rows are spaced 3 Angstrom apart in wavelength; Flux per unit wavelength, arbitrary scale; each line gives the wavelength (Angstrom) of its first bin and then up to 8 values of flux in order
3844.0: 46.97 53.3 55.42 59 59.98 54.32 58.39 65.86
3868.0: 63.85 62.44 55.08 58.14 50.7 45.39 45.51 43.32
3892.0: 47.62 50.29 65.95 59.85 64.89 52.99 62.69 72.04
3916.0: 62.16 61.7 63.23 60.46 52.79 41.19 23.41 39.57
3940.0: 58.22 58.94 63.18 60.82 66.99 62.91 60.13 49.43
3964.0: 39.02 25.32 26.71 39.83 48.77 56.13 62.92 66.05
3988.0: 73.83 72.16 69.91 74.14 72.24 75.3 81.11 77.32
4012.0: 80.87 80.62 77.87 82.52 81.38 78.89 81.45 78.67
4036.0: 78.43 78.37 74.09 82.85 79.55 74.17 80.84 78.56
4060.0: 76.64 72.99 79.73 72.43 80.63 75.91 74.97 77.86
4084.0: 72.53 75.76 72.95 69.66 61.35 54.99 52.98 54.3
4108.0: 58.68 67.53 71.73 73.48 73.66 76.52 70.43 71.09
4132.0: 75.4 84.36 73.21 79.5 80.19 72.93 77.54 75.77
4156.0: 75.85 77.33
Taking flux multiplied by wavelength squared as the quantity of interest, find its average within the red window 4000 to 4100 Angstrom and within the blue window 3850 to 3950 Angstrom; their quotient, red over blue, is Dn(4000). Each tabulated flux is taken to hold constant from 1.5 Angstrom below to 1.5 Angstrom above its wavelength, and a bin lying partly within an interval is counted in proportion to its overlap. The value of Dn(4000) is 1.48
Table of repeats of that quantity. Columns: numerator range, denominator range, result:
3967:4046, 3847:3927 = 1.30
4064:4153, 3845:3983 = 1.47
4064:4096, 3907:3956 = 1.42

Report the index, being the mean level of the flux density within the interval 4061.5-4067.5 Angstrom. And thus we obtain 76.4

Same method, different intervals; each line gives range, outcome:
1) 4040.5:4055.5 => 78.3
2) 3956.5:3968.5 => 43.5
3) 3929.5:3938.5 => 34.7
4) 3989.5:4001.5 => 72.1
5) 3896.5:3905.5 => 63.6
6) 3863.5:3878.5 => 61.1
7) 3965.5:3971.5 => 26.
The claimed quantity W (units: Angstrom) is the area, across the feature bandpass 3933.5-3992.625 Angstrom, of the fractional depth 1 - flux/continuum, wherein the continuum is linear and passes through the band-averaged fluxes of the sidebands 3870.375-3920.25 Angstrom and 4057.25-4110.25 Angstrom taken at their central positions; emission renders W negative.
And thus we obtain 7.8 Angstrom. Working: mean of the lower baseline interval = 56.4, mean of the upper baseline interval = 69.8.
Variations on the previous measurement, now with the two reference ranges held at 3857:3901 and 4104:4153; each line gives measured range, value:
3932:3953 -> 2.5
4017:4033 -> -3.6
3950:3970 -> 3.8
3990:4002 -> -1.7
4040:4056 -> -2.7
